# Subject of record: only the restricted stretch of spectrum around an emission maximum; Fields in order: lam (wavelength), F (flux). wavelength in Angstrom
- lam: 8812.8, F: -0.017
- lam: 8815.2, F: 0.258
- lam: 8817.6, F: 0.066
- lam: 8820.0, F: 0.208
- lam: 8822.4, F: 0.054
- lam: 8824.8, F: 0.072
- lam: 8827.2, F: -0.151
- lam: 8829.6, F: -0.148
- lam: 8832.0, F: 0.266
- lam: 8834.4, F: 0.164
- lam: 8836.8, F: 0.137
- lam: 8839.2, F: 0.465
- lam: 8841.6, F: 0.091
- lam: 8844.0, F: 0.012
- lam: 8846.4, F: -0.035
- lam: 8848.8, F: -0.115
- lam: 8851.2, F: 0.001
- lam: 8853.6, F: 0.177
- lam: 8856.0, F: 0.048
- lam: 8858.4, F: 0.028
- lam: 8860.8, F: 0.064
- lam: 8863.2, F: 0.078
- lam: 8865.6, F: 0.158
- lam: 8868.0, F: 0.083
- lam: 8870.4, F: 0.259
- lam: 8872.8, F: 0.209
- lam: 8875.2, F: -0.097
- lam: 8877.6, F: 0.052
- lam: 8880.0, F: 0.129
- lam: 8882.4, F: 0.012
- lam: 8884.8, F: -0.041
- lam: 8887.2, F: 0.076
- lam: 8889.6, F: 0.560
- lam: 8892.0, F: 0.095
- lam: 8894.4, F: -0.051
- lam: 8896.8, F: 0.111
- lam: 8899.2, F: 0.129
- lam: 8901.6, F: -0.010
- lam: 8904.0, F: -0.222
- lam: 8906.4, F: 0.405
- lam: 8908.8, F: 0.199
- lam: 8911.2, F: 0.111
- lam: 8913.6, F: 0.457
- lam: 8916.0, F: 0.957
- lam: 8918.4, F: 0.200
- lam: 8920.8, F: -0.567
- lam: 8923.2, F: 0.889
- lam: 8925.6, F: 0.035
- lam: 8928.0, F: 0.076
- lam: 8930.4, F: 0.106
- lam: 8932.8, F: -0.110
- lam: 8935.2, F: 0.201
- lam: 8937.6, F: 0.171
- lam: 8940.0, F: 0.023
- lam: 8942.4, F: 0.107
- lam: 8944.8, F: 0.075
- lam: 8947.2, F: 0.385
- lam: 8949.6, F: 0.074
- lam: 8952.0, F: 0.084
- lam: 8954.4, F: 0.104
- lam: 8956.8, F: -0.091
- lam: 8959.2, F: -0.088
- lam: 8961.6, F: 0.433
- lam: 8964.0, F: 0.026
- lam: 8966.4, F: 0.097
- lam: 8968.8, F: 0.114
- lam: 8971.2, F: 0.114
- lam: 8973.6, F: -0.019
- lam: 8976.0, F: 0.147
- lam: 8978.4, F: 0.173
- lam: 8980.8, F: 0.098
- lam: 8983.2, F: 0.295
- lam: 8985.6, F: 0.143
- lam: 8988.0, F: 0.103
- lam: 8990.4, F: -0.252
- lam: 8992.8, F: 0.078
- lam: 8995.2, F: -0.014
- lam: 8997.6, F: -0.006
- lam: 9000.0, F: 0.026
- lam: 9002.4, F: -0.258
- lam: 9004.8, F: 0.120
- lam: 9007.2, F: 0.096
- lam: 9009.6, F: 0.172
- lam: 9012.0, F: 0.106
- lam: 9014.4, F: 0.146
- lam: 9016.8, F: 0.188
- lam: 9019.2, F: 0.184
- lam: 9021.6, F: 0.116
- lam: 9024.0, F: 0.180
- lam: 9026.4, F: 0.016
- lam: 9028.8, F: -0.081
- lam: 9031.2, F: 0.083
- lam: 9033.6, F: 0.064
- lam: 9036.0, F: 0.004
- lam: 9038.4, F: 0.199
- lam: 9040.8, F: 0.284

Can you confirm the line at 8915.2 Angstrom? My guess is [O III]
